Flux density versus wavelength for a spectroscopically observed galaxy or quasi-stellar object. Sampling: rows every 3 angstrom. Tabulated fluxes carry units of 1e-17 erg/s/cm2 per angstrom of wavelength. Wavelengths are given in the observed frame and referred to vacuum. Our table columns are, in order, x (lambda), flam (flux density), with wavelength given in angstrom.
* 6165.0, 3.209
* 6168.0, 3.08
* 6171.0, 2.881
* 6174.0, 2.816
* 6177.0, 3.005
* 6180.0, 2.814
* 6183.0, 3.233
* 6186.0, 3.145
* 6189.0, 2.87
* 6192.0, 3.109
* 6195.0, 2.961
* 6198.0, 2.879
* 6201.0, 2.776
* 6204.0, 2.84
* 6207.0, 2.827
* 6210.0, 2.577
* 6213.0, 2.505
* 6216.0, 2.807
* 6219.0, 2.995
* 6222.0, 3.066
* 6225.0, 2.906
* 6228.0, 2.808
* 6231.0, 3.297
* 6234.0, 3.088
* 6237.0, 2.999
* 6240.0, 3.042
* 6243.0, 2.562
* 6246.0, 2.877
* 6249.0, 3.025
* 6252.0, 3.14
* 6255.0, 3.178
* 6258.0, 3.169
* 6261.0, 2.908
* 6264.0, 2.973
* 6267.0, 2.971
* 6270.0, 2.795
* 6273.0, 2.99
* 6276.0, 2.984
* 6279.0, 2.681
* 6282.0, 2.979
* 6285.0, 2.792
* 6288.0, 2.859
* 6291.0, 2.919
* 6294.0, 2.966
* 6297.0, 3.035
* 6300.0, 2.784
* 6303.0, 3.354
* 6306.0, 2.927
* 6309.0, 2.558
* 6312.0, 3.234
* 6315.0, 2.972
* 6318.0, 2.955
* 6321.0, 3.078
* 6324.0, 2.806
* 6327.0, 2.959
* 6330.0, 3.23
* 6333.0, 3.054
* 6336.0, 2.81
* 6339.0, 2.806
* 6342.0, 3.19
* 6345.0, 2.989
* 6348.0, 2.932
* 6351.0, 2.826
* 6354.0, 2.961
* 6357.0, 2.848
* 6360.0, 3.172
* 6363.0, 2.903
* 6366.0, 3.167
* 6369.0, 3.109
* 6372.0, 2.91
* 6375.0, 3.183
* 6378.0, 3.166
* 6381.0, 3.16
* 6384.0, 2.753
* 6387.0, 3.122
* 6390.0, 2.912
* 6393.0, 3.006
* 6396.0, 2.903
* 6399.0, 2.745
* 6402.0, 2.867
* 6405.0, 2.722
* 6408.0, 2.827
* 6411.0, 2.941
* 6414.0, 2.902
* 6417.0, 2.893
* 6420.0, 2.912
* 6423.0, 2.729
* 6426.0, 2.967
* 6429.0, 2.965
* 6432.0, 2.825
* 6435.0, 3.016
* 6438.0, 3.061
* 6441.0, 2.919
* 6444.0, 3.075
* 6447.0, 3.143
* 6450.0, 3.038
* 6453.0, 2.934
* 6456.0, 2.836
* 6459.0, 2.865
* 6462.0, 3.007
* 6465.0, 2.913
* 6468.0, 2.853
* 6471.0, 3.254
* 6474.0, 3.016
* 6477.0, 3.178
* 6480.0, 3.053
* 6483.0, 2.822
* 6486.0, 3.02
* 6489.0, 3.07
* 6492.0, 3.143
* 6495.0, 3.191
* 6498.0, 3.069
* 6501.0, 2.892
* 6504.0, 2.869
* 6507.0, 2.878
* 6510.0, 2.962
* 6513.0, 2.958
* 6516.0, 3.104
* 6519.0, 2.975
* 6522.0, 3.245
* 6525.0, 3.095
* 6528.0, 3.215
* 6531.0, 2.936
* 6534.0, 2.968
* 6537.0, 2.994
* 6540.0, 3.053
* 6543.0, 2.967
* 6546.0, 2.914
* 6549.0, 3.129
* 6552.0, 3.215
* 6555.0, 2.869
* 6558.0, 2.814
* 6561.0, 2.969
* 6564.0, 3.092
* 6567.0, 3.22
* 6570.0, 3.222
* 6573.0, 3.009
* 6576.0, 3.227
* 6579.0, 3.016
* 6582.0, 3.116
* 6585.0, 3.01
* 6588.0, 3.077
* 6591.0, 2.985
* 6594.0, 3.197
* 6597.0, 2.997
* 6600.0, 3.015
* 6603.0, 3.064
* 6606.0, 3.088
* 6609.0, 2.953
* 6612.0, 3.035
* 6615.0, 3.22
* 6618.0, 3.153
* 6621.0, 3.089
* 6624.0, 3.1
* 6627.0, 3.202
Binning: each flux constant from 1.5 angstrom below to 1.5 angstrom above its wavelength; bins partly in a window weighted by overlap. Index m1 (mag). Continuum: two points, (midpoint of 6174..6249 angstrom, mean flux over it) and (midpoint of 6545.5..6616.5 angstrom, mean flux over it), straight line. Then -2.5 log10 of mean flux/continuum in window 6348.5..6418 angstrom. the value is 0.010 mag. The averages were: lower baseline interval 2.92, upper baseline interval 3.06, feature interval 2.96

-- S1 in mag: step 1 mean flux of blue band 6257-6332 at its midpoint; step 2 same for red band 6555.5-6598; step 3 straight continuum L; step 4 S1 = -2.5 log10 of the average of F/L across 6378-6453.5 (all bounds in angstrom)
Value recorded 0.02 mag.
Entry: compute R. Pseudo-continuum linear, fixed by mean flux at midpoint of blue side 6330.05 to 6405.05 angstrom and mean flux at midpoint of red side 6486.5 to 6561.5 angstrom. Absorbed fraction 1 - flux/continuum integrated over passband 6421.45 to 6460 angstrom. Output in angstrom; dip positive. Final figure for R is 0.58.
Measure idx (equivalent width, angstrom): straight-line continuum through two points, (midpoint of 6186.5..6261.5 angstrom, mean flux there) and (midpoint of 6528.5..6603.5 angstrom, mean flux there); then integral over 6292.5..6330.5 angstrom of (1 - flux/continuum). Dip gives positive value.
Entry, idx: -0.28 angstrom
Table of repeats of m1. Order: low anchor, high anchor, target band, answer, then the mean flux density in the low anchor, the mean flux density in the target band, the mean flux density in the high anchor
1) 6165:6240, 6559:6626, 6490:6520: 0.02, 2.94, 3.01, 3.08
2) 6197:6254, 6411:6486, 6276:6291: 0.02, 2.9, 2.85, 2.97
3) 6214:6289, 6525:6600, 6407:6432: 0.04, 2.95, 2.89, 3.05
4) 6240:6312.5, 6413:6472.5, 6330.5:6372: -0.01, 2.94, 2.99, 2.96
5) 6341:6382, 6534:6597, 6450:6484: 0.02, 3.03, 2.98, 3.05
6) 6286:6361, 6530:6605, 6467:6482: -0.02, 2.97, 3.07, 3.04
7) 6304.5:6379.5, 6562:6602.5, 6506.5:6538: 0.01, 2.99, 3.04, 3.09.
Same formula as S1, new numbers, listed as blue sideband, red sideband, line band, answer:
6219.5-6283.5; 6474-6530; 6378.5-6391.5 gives 0.00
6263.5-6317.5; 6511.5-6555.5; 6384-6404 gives 0.03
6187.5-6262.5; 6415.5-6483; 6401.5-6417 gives 0.04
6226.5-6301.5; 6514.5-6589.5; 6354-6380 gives -0.02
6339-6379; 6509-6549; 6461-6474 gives 0.01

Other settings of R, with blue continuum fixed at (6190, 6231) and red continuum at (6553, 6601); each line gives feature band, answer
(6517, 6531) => -0.4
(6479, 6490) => 0.1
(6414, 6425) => 0.4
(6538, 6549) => 0.1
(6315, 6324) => -0.2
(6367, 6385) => -0.7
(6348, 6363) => 0.0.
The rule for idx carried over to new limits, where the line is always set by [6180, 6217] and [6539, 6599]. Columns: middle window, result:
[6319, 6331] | -0.29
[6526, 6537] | 0.00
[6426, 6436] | 0.17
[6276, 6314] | -0.06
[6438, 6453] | -0.20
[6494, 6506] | 0.12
